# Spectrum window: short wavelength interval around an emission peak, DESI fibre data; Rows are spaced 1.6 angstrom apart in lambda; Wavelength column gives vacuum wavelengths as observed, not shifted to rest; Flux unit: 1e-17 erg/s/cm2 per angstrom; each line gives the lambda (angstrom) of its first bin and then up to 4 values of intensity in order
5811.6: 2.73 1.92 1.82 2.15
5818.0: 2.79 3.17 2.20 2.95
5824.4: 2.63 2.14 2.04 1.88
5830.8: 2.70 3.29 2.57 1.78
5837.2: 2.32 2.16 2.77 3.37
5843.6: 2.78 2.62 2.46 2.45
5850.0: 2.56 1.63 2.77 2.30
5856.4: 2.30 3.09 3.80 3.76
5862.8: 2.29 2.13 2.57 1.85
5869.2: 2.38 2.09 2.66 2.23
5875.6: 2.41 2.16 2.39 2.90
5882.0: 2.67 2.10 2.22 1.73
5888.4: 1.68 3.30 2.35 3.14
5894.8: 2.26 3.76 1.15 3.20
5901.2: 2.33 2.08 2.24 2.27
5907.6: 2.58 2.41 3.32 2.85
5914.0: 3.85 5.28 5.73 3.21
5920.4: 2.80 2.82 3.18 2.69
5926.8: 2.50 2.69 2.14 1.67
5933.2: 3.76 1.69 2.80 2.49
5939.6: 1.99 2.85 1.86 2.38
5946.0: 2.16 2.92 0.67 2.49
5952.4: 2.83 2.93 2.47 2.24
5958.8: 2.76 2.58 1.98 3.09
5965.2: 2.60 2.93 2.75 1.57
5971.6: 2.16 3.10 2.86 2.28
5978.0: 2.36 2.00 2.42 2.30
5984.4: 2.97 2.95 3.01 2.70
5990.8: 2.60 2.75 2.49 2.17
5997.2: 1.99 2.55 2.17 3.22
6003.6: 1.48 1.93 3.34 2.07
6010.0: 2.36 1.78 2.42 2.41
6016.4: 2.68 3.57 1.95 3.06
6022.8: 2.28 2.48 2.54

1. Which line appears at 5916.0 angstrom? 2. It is [O III]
